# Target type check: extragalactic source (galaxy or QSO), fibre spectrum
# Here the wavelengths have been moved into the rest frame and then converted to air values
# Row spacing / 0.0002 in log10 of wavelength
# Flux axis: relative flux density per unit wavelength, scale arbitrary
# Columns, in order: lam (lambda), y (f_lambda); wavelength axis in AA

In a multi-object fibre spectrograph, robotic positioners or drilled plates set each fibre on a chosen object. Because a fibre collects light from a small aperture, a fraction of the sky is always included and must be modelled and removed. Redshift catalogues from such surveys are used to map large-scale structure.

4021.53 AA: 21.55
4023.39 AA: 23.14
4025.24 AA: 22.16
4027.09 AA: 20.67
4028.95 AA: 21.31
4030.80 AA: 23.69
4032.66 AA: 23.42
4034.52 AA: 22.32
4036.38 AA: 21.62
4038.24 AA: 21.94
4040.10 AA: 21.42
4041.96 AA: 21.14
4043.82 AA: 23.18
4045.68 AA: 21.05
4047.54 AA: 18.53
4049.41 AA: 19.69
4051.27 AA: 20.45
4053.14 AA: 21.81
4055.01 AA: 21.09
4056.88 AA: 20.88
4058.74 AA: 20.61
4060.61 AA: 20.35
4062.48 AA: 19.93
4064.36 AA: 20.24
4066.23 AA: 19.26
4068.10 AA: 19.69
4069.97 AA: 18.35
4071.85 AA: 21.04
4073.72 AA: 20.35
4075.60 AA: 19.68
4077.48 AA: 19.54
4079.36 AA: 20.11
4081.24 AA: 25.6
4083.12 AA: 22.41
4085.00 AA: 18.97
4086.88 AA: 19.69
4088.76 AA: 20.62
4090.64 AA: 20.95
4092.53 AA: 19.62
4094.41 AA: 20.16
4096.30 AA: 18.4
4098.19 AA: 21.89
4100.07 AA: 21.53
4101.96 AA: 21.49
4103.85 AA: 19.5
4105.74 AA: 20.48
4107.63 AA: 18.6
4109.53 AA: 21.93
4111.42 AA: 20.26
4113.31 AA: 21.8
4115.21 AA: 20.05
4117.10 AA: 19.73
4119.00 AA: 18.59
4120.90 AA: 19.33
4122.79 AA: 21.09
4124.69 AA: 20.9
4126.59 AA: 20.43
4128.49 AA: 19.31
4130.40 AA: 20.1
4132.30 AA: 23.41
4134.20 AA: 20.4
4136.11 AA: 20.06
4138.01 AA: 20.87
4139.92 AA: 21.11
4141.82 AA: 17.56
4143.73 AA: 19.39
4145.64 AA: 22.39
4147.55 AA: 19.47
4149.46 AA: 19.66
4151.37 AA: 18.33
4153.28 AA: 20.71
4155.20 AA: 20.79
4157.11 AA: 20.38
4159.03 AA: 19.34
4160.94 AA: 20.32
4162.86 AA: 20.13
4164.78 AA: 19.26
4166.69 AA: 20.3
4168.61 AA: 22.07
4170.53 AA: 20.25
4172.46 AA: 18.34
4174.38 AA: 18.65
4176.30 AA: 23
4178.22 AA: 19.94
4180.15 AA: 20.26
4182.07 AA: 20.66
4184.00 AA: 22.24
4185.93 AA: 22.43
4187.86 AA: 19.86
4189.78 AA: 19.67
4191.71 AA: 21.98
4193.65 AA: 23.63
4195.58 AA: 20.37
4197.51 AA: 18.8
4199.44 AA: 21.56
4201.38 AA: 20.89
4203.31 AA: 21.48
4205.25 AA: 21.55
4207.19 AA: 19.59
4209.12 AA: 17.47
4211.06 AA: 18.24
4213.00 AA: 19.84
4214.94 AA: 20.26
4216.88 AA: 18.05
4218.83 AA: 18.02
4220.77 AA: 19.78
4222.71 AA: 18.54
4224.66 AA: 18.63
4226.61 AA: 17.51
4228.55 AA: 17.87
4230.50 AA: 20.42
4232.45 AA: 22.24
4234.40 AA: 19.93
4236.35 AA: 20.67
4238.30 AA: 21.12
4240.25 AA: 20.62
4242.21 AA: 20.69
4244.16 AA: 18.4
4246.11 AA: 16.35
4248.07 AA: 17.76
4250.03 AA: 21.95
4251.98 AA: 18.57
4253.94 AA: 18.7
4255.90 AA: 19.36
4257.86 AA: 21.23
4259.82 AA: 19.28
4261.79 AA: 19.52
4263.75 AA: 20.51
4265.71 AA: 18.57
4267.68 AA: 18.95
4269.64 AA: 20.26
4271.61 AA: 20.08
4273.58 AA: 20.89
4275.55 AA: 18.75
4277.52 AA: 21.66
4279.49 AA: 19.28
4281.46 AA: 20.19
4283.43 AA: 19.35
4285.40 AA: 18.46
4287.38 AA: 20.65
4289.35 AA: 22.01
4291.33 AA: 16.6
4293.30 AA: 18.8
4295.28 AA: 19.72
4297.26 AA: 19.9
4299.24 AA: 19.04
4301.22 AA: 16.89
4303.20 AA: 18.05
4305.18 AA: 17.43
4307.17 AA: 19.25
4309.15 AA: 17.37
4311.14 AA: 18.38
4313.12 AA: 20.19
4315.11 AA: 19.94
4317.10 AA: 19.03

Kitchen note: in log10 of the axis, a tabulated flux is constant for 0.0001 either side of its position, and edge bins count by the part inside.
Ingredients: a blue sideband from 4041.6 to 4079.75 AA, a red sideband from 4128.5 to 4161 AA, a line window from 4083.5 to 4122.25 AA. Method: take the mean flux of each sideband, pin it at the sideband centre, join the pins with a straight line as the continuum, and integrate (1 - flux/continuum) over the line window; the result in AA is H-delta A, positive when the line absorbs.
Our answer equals 0.1 AA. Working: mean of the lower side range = 20.3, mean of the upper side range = 20.2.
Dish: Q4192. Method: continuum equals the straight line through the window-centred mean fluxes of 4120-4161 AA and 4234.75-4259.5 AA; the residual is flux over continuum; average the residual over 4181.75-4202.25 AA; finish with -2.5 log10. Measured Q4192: -0.062 mag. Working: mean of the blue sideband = 20.2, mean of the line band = 21.1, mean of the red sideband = 19.6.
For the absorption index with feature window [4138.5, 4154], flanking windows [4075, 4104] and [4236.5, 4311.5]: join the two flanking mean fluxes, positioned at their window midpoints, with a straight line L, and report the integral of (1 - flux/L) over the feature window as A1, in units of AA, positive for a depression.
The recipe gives 0.3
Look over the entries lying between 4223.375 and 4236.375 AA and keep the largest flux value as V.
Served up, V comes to 22.24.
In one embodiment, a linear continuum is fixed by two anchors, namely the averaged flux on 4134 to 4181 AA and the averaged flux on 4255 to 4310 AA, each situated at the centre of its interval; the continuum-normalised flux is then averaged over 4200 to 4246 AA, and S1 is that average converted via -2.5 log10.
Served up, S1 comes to 0.01 mag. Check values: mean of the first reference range 20.1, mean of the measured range 19.6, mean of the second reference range 19.4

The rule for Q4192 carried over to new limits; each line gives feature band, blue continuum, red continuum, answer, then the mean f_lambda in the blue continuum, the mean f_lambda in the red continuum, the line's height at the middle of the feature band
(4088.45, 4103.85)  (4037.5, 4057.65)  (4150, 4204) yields 0.02 mag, 21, 20.5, 20.8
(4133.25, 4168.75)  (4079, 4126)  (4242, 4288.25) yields 0.01 mag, 20.6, 19.5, 20.3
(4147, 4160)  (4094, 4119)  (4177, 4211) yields 0.04 mag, 20.4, 20.7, 20.5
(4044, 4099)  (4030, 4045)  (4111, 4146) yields 0.06 mag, 22.3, 20.3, 21.6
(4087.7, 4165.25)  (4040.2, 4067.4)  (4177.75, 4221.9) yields 0.01 mag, 20.6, 20.3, 20.4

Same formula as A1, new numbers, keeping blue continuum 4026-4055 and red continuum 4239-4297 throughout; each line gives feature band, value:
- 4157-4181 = 0.3 AA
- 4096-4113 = 0.3 AA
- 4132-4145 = 0.2 AA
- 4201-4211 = 0.1 AA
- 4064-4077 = 0.9 AA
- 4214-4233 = 0.8 AA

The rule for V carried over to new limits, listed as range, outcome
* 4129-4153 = 23.41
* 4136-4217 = 23.63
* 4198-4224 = 21.56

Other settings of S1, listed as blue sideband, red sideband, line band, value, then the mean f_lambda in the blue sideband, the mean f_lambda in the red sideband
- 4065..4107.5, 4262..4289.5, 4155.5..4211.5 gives -0.02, 20.4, 19.9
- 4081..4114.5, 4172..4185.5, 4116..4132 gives 0.03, 20.7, 20.6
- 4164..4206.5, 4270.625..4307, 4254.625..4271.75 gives 0.00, 20.8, 19.3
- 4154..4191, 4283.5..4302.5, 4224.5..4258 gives 0.01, 20.4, 19.1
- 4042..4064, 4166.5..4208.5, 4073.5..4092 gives 0.00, 20.7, 20.8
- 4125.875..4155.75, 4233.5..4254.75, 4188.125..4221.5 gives -0.01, 20.2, 19.5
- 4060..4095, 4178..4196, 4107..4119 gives 0.02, 20.3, 21.2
